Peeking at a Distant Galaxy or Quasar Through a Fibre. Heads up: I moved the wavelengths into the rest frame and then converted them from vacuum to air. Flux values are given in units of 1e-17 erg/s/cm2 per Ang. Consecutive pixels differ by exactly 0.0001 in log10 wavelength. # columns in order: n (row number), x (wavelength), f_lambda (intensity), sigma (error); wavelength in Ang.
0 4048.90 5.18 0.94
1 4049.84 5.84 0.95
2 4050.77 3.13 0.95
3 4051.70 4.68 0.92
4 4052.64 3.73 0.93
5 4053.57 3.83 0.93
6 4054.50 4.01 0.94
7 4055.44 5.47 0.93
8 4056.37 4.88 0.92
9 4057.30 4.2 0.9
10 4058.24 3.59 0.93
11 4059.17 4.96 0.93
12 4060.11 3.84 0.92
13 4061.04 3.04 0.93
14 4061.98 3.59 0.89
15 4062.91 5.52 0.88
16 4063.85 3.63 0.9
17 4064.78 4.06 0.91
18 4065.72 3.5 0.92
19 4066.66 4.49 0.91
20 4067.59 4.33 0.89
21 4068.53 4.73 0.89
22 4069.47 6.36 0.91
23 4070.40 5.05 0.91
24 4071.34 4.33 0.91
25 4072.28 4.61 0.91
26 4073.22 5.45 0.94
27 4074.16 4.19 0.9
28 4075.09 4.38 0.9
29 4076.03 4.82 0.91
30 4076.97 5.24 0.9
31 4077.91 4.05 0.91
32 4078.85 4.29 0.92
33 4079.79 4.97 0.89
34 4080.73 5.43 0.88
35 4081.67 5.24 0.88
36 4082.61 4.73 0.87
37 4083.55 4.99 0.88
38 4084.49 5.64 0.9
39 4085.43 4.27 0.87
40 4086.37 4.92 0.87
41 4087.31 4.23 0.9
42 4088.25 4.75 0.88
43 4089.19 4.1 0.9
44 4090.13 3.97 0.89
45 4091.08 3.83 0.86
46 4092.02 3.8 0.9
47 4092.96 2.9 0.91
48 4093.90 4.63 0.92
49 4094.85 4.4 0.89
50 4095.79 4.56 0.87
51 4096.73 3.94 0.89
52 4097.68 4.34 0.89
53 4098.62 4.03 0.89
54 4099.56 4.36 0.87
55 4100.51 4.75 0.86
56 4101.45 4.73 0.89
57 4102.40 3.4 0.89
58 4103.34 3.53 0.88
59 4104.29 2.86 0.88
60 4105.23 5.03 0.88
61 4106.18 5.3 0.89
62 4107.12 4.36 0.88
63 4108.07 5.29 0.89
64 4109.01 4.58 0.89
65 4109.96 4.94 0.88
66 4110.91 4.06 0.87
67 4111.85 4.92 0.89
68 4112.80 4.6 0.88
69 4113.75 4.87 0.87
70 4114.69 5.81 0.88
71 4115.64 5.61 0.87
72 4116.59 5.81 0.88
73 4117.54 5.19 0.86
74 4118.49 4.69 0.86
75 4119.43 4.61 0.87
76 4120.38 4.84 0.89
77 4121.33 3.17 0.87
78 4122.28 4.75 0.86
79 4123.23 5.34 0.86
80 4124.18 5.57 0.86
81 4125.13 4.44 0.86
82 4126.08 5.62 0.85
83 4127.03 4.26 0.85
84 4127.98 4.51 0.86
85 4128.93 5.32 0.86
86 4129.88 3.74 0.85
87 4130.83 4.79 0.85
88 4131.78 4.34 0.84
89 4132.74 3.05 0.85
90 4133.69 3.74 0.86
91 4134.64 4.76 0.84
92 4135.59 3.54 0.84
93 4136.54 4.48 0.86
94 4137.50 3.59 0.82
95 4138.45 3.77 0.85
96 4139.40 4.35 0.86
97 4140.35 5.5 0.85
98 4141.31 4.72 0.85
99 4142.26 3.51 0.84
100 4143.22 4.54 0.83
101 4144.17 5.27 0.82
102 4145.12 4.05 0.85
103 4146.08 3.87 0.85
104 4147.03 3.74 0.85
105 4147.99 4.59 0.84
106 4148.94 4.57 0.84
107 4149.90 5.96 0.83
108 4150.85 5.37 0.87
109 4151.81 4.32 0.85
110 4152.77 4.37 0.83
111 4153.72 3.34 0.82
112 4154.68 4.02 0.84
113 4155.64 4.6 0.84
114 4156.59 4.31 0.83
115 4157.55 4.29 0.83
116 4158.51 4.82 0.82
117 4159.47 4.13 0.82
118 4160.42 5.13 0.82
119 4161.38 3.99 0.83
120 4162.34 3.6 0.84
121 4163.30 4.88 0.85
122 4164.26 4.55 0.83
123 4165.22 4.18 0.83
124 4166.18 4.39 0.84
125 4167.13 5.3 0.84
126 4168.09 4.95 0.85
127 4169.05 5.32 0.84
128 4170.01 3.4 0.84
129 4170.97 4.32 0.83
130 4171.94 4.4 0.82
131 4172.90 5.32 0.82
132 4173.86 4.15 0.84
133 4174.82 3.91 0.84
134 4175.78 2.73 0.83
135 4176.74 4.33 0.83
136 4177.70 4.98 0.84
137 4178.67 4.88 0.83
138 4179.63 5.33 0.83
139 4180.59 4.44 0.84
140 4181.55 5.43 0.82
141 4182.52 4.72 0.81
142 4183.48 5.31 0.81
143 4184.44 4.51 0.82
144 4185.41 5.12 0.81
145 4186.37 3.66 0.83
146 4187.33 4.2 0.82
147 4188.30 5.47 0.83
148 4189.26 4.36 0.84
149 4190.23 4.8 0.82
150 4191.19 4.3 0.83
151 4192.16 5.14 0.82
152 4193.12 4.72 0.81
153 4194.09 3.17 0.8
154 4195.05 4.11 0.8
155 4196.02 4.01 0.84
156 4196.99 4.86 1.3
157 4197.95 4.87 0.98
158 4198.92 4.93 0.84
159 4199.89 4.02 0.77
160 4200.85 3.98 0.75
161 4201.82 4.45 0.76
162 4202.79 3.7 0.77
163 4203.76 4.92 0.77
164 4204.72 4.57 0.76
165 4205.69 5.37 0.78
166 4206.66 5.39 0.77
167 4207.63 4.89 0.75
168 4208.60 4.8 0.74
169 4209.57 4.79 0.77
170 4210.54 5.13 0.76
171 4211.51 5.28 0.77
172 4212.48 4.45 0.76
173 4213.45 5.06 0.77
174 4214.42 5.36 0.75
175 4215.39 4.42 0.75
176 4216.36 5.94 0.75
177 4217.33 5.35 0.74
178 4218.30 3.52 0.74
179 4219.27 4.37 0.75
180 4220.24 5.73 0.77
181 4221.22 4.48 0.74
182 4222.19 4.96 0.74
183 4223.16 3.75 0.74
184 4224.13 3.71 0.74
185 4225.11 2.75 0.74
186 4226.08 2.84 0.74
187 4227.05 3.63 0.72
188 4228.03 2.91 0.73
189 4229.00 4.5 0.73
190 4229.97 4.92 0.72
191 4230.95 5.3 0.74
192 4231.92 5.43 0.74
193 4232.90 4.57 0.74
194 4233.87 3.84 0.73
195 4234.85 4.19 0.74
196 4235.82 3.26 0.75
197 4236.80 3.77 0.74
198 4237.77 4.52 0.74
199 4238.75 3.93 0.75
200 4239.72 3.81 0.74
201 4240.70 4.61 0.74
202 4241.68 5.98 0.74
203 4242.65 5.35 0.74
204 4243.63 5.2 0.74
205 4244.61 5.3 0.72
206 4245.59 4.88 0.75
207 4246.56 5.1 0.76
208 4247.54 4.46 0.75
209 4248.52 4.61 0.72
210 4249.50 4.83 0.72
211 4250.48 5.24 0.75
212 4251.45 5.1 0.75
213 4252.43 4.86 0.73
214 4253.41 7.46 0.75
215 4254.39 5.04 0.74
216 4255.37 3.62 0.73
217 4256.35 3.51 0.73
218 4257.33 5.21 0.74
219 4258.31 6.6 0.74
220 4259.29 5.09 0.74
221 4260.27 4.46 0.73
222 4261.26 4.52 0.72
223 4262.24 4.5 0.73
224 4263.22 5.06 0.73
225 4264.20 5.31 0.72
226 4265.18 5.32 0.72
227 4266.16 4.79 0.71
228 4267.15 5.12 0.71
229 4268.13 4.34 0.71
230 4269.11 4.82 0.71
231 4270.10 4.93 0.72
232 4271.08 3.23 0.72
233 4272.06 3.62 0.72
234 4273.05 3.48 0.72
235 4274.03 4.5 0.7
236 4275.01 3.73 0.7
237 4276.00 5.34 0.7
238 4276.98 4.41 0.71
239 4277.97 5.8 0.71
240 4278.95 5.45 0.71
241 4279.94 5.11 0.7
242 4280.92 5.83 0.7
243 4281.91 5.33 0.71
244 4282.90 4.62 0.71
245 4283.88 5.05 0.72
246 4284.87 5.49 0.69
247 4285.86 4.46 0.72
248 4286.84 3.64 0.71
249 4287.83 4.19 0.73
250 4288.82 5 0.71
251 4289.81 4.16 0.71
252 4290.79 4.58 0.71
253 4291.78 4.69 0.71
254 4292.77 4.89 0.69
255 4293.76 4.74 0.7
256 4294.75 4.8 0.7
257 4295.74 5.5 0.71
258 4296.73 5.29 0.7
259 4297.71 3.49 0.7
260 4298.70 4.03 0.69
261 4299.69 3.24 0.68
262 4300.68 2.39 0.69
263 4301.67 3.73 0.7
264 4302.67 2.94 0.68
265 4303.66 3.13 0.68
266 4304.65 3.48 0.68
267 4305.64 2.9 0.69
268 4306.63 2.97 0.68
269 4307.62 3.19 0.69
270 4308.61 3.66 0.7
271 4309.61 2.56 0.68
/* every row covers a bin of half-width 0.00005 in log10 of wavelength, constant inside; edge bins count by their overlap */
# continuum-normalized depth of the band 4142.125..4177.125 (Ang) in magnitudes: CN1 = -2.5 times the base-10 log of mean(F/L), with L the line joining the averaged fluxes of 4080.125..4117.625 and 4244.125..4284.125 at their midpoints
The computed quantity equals 0.07 mag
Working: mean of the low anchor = 4.56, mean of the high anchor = 4.87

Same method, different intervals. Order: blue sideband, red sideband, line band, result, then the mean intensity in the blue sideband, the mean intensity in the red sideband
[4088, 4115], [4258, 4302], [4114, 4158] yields -0.03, 4.36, 4.63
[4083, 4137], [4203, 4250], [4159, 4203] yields 0.02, 4.51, 4.59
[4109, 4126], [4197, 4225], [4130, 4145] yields 0.15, 4.9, 4.7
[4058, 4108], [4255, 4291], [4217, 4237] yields 0.12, 4.43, 4.71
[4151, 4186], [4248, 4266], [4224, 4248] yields 0.13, 4.5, 5.01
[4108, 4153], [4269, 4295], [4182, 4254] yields 0.00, 4.61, 4.66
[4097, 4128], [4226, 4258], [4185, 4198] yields 0.04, 4.67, 4.63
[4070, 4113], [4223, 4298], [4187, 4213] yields -0.01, 4.49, 4.65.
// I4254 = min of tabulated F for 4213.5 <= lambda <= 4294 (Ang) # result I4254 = 2.75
